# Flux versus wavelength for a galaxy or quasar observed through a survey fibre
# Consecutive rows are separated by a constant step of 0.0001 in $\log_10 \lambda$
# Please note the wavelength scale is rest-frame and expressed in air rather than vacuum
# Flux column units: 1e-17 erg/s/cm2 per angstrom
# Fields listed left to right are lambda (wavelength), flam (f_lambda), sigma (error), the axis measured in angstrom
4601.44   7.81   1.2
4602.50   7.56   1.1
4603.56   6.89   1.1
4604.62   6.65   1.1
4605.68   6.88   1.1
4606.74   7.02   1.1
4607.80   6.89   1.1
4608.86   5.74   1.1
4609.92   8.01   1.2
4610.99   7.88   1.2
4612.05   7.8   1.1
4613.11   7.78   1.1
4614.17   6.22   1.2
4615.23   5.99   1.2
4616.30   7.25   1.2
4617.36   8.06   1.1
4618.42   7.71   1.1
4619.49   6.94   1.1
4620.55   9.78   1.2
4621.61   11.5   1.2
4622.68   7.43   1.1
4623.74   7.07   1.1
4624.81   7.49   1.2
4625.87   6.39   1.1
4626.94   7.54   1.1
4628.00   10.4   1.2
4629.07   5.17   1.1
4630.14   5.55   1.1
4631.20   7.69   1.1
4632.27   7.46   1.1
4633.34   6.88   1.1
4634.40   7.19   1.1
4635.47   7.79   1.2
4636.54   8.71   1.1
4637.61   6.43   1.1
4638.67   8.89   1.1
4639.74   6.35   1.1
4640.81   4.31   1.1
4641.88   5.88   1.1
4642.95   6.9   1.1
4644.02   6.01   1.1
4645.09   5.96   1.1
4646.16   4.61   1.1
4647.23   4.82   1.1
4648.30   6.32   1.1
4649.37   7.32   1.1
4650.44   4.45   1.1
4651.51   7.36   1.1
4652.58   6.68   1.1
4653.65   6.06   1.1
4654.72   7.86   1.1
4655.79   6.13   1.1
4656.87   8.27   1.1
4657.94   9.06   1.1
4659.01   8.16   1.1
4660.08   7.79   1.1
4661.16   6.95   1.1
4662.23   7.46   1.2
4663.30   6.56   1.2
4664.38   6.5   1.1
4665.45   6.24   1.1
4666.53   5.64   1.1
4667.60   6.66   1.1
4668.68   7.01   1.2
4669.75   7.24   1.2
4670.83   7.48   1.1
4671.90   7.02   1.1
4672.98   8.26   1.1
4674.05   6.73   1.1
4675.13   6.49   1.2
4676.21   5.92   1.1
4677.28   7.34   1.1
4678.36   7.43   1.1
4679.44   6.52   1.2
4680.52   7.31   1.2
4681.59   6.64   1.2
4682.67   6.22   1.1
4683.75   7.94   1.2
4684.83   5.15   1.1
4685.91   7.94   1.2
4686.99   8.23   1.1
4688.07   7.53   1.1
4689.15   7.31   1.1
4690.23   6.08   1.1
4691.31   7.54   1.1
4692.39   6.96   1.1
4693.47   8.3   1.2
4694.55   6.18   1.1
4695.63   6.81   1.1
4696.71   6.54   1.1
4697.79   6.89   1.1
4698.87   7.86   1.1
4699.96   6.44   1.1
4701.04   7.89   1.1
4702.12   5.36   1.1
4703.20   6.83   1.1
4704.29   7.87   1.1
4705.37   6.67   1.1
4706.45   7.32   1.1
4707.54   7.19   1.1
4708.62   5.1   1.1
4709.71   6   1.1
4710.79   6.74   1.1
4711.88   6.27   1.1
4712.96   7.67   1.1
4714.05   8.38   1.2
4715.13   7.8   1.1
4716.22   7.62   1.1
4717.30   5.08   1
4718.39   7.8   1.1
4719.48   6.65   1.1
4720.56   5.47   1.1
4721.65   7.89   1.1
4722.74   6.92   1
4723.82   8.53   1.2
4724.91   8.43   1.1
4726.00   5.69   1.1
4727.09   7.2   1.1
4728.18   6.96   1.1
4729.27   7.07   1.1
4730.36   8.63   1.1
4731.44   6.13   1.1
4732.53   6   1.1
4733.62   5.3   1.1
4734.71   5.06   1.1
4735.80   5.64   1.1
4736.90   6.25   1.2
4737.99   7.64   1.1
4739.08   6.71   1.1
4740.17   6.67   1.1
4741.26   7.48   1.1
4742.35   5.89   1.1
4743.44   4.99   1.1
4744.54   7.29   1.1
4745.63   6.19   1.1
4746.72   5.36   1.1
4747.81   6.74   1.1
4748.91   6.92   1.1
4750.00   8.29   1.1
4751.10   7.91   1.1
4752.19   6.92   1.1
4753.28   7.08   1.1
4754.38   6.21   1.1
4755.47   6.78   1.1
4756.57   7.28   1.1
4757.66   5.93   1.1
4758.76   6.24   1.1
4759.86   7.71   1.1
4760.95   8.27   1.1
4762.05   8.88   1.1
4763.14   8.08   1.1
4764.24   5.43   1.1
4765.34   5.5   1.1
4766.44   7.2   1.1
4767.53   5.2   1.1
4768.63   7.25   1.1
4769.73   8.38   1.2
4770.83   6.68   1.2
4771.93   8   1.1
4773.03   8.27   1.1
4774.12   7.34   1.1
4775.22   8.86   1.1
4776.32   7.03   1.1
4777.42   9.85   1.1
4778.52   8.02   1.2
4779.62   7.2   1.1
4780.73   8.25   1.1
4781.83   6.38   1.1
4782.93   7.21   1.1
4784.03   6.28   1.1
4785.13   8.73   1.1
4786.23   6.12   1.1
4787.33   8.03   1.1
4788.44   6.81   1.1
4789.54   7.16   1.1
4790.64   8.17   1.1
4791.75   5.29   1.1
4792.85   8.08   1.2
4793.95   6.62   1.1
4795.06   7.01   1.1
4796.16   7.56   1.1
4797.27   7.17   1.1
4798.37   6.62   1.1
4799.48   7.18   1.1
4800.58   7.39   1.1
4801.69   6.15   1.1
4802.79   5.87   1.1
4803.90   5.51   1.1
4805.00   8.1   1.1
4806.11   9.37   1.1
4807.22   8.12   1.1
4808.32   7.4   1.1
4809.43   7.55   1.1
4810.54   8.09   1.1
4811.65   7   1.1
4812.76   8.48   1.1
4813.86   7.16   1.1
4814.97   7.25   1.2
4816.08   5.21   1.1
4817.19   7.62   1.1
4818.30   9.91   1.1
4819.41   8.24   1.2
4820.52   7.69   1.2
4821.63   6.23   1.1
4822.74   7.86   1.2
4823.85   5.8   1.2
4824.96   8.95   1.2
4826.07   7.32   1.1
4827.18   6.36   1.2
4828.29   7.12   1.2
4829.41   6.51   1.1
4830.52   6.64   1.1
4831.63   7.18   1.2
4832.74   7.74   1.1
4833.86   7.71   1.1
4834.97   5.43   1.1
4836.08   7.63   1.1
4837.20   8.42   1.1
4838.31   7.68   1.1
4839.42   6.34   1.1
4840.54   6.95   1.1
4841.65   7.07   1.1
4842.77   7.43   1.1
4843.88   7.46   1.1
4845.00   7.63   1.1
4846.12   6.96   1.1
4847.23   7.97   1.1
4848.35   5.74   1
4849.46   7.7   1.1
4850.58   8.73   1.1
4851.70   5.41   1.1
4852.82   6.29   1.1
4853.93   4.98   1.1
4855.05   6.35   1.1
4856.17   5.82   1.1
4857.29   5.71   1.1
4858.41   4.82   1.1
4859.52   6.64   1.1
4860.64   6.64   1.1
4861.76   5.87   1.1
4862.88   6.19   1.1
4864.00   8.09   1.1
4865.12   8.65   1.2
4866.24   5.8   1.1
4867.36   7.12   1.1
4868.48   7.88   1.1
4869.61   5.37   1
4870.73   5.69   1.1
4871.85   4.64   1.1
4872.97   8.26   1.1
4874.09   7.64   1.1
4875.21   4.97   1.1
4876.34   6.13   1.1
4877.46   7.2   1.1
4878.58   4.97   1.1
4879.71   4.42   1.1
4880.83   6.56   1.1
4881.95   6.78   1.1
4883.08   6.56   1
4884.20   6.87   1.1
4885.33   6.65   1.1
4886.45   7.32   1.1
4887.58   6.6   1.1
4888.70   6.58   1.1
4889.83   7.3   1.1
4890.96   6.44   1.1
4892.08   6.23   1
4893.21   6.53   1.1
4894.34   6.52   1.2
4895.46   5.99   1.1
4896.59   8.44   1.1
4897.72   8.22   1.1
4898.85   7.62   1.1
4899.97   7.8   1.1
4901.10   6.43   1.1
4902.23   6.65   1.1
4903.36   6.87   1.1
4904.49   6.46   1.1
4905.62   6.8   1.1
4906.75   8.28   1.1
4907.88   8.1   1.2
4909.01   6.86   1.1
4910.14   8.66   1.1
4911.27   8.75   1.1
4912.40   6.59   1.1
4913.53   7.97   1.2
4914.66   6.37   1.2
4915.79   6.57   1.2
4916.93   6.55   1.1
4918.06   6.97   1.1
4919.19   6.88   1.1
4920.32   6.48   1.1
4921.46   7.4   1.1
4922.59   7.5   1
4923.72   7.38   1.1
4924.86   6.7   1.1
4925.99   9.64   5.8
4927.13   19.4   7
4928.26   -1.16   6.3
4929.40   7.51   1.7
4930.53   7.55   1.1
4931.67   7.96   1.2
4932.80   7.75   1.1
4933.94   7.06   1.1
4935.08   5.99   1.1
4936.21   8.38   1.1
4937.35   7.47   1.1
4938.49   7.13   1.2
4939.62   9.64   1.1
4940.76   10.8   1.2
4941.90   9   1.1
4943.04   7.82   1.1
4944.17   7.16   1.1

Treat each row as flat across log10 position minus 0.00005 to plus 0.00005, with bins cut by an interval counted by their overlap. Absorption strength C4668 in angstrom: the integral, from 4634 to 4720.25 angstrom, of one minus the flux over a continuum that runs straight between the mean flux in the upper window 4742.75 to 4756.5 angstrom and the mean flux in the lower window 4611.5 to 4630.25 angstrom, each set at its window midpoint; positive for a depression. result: 4.0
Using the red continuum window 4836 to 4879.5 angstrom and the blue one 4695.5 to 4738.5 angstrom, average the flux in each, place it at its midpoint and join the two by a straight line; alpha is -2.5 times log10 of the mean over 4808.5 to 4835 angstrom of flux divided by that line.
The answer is -0.10 mag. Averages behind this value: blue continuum 6.84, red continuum 6.66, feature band 7.33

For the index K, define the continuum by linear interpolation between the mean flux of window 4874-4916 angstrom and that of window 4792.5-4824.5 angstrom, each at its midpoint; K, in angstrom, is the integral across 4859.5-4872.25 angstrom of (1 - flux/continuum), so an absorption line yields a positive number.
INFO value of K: 0.8 angstrom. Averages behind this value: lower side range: 7.32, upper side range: 6.88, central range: 6.57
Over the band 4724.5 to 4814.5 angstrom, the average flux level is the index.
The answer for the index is 7.08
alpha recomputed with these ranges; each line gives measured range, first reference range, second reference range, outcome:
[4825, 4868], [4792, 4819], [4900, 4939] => 0.07 mag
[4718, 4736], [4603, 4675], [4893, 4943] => 0.06 mag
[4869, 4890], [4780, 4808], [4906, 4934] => 0.18 mag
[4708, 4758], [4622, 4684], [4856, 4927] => 0.02 mag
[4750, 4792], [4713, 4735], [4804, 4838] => -0.01 mag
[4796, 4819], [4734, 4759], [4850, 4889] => -0.14 mag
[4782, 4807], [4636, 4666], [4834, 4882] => -0.07 mag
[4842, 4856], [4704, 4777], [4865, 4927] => 0.02 mag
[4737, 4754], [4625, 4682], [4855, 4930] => 0.02 mag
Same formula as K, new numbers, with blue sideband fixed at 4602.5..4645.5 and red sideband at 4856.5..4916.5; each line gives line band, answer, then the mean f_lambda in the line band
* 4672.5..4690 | 0.2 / 7.04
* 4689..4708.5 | 0.4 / 6.96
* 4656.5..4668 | -0.1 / 7.2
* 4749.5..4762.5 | -0.5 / 7.27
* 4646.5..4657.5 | 1.0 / 6.52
